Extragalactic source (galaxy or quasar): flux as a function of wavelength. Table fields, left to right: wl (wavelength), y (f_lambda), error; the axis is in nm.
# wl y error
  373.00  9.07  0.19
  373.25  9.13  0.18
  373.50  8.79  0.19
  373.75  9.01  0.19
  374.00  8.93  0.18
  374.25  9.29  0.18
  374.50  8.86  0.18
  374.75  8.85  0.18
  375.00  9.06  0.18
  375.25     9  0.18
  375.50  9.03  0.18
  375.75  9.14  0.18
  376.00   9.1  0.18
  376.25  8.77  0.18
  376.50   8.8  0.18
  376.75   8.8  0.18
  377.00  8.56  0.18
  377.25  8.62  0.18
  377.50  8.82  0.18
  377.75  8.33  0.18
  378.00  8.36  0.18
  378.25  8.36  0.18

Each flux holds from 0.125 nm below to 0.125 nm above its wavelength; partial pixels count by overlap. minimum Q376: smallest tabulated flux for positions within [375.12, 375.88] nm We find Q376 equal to 9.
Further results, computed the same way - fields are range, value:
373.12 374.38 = 8.79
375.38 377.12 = 8.56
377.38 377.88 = 8.33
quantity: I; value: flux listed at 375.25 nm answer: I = 9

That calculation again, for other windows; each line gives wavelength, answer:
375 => 9.06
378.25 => 8.36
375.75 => 9.14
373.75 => 9.01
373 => 9.07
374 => 8.93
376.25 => 8.77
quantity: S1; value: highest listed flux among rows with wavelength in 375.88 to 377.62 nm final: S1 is 9.1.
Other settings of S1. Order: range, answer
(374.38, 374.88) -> 8.86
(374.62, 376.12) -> 9.14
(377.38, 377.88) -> 8.82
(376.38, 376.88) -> 8.8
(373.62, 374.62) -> 9.29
